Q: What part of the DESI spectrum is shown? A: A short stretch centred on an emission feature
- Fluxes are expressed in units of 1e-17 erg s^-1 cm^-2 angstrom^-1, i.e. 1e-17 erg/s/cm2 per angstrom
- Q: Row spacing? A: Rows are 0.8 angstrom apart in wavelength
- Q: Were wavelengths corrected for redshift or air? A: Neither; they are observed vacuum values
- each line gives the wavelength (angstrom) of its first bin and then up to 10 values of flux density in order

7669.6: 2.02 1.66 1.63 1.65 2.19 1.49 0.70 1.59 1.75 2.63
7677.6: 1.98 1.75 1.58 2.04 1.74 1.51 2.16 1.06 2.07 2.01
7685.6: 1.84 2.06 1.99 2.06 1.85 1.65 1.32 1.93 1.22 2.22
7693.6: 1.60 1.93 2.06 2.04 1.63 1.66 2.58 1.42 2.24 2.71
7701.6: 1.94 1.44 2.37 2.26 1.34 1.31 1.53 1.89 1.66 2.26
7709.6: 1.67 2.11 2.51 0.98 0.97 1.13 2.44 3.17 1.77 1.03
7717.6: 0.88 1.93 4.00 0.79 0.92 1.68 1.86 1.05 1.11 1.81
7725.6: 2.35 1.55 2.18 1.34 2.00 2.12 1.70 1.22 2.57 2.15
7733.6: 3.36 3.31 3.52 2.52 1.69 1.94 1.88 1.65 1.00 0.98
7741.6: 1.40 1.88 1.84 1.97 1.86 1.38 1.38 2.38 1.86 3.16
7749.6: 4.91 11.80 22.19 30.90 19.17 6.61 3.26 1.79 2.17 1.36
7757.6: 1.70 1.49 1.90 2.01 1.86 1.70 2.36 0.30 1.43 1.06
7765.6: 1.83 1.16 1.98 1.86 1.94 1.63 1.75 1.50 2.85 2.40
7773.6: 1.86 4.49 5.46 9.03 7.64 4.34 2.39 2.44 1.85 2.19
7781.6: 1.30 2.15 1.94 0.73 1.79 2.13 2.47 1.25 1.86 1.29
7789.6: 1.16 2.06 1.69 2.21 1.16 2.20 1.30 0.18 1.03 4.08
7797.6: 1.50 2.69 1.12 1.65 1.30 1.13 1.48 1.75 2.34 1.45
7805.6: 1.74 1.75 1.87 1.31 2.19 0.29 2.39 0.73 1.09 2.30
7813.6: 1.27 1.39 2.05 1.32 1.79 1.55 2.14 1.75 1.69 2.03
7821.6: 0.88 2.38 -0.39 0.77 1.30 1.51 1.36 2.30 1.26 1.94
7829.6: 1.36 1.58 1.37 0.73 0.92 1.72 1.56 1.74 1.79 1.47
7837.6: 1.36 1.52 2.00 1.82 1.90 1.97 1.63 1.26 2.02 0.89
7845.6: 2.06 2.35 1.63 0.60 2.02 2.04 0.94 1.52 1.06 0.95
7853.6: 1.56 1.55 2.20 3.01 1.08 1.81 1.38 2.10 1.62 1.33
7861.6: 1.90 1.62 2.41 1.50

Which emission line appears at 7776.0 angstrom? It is [N II]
